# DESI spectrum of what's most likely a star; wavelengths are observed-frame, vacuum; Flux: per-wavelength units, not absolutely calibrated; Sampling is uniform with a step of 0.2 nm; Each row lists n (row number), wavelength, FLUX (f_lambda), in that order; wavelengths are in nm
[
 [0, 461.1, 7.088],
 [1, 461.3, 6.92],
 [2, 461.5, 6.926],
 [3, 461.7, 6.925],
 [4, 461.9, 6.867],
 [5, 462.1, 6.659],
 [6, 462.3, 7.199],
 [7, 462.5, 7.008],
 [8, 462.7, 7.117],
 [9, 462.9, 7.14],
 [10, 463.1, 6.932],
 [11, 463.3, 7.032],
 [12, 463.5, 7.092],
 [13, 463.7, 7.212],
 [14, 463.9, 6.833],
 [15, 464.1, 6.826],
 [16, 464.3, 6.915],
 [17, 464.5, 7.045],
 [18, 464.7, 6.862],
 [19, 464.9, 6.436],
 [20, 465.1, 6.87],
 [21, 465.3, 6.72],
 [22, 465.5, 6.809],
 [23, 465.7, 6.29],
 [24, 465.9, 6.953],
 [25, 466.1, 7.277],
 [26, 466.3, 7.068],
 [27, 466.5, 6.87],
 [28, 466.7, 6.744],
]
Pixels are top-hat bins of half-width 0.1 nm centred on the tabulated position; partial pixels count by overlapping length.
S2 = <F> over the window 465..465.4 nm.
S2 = 6.79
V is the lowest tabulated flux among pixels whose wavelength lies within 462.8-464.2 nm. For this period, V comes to 6.826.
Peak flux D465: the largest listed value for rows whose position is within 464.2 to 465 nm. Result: 7.045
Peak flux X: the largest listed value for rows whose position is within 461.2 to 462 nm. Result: 6.926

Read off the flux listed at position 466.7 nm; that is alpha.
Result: 6.744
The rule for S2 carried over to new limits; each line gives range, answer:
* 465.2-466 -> 6.69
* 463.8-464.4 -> 6.86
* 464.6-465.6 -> 6.74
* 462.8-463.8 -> 7.08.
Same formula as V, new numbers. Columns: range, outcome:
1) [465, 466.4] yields 6.29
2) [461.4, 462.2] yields 6.659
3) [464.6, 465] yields 6.436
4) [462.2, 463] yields 7.008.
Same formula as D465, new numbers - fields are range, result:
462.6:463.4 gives 7.14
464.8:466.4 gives 7.277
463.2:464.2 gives 7.212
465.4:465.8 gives 6.809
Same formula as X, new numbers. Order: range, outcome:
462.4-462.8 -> 7.117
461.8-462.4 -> 7.199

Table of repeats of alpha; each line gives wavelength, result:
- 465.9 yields 6.953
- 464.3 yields 6.915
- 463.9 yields 6.833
